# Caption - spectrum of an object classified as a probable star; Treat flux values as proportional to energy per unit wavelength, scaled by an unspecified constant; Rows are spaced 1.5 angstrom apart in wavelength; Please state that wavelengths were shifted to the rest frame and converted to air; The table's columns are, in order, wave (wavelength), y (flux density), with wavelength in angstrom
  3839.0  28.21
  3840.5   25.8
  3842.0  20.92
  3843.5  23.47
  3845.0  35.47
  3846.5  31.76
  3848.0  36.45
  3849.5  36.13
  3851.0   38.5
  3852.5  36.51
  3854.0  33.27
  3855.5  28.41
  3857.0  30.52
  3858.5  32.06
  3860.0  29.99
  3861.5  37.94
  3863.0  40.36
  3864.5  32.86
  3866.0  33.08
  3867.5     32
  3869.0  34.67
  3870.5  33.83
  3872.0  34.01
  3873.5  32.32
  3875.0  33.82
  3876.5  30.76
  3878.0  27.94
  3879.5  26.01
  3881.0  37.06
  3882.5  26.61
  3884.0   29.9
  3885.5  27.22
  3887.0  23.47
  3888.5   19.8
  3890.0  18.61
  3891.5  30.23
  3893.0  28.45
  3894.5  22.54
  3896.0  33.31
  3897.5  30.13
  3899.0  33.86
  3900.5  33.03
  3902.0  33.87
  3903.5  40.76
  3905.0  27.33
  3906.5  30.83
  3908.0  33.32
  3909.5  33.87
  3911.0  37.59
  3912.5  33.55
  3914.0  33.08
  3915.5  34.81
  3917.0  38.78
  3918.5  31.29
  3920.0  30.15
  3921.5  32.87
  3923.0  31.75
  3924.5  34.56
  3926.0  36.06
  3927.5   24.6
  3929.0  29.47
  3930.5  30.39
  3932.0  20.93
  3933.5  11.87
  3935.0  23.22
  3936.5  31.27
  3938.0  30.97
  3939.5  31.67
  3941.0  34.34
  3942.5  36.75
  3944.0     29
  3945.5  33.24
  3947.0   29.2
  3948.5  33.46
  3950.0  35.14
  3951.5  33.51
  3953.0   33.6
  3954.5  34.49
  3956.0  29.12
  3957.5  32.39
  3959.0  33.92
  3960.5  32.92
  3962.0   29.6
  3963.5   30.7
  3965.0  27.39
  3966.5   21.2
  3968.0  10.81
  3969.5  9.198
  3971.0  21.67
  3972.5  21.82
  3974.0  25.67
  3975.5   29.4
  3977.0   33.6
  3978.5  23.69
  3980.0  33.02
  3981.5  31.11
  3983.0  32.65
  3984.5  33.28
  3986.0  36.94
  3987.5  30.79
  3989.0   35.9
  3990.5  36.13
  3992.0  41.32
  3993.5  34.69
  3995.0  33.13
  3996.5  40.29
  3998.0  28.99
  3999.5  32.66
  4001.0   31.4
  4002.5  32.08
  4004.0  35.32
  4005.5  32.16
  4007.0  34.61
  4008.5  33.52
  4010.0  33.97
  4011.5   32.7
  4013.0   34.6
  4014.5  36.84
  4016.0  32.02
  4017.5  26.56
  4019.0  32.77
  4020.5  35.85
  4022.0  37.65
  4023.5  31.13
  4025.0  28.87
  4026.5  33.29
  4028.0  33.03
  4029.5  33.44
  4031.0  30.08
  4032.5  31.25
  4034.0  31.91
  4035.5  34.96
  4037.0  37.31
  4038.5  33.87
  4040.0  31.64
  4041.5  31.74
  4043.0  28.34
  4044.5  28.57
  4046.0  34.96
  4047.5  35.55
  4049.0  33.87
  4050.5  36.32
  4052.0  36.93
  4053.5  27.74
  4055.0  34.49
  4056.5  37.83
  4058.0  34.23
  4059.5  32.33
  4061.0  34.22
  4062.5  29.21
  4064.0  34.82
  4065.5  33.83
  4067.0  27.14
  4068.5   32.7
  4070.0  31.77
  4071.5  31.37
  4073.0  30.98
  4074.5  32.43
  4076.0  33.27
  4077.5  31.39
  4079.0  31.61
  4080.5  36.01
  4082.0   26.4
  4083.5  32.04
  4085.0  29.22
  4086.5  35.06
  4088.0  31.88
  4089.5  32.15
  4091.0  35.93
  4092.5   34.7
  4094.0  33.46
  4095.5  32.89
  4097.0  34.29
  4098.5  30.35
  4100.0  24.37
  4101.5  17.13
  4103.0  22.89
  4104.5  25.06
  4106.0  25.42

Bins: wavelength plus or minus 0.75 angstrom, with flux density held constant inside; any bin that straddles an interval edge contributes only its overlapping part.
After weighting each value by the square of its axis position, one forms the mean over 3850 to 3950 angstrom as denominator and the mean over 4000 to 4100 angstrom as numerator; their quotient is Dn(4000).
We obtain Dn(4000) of 1.1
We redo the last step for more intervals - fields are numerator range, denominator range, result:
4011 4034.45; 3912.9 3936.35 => 1.16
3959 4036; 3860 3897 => 1.10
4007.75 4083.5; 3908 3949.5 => 1.12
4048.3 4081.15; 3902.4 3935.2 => 1.14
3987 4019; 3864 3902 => 1.20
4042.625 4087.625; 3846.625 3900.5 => 1.15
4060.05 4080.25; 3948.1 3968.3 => 1.12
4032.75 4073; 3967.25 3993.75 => 1.18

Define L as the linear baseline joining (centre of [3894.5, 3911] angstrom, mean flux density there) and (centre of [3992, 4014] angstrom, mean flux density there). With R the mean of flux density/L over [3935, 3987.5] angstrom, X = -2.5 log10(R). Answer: 0.13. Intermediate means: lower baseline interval 32.8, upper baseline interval 33.9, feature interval 29.5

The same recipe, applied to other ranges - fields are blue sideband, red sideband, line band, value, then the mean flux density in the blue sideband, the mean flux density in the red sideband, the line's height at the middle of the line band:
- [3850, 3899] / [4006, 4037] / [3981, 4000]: -0.06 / 30.9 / 33.1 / 32.6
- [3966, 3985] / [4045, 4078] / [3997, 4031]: -0.15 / 25.1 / 33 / 28.7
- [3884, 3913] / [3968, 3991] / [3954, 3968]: -0.01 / 30.1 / 28.3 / 28.7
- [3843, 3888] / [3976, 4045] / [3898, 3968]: 0.05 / 32.2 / 33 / 32.6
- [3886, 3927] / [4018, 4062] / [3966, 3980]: 0.39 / 31.3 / 33.2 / 32.3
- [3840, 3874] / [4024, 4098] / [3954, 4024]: 0.05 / 32.7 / 32.7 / 32.7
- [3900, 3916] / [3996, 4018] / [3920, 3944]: 0.15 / 33.8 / 33.2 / 33.7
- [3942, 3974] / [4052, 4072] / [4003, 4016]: -0.12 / 28.4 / 32.6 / 30.5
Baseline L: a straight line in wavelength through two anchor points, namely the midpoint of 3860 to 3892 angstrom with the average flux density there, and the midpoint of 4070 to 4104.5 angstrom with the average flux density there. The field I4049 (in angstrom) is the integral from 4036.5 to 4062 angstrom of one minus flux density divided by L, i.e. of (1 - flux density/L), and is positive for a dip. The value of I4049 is -2.2 angstrom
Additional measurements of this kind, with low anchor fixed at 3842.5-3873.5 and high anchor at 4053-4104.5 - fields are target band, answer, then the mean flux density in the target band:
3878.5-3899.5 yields 3.5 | 27.6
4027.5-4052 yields -1.0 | 33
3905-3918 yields -0.4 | 34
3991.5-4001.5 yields -0.7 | 34.6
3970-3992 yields 1.2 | 30.5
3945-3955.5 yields -0.2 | 33.1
